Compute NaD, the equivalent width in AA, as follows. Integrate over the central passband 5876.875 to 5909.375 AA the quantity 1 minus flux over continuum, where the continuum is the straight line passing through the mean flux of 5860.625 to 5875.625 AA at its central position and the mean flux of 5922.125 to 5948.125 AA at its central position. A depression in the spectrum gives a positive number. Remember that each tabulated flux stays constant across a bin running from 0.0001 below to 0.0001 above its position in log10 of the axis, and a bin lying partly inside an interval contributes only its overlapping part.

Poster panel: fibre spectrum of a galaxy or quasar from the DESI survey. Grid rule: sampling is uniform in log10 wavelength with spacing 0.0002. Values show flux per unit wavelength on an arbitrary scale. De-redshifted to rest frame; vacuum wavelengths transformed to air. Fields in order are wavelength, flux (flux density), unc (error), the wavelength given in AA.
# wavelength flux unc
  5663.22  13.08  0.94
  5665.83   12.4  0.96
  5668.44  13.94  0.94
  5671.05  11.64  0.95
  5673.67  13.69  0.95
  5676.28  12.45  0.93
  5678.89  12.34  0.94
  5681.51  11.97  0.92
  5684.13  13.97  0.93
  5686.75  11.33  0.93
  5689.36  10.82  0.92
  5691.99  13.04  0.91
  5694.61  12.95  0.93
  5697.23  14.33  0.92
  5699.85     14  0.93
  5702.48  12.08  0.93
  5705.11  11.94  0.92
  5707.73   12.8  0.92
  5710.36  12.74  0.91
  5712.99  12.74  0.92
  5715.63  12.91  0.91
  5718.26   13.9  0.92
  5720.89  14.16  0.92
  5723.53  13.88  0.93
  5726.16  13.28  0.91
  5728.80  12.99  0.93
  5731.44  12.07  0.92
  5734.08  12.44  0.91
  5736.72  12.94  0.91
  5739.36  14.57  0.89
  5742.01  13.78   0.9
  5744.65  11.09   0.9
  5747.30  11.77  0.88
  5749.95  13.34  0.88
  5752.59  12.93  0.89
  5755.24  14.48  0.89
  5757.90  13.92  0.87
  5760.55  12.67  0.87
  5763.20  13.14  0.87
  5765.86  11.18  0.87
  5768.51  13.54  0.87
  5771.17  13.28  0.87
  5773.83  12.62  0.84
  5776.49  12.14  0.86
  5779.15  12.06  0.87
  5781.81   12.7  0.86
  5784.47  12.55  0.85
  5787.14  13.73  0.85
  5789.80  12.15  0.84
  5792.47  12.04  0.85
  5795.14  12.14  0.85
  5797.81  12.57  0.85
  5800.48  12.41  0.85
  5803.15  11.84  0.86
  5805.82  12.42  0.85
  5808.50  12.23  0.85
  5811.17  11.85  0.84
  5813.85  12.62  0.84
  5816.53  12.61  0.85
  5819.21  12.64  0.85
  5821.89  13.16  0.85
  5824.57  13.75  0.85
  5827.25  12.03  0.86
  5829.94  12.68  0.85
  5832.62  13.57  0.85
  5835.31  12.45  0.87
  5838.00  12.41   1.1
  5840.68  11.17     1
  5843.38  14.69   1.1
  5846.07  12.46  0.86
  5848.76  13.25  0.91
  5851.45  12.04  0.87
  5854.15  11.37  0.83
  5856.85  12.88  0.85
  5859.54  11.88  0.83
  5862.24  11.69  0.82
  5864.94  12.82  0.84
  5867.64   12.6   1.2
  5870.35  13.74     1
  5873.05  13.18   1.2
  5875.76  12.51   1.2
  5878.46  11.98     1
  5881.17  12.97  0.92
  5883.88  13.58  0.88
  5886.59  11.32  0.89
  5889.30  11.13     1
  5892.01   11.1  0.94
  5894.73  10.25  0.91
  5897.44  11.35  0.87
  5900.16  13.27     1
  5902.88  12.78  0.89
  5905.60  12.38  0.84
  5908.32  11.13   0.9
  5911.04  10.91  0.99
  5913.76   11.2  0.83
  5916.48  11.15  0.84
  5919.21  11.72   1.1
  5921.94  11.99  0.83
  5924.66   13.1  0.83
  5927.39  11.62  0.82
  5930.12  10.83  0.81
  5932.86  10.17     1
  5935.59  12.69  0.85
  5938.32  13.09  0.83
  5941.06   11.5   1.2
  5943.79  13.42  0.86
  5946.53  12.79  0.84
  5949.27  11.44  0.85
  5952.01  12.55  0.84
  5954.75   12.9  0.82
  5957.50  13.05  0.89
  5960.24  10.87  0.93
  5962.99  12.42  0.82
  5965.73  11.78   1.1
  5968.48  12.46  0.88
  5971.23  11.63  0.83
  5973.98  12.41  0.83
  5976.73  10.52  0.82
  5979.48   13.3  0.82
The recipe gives 1.5 AA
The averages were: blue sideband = 12.8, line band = 11.9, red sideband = 12.1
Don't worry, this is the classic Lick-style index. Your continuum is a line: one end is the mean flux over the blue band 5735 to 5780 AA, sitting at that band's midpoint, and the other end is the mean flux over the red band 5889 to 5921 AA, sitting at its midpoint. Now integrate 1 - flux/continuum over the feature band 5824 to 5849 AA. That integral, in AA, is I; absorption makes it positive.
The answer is -1.3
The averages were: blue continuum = 12.9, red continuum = 11.5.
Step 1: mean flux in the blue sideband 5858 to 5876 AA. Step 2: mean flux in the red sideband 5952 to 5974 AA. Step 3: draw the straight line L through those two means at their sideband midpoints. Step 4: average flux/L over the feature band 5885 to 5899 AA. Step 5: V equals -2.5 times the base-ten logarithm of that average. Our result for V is 0.13 mag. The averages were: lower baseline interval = 12.6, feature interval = 11.1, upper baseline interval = 12.2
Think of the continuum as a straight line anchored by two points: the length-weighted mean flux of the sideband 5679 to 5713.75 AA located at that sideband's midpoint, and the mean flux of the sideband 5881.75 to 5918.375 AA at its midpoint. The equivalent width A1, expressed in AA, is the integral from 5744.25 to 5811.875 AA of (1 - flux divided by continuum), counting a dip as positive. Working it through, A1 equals -1.8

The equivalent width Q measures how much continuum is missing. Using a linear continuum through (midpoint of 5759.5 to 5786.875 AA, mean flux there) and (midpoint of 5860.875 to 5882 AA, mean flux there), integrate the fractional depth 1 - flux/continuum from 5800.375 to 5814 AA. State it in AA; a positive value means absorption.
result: 0.5 AA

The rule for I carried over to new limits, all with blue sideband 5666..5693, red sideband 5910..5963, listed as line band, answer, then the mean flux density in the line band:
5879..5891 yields -0.12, 12.2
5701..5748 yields -1.90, 12.9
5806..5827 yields -0.74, 12.6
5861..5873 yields -0.66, 12.8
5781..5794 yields -0.37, 12.6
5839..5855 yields -0.50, 12.5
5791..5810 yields 0.03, 12.2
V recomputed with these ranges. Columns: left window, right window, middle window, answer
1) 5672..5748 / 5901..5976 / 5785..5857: -0.010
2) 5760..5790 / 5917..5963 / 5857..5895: 0.004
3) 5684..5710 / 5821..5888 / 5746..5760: -0.050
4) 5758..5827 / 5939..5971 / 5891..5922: 0.071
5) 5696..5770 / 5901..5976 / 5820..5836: -0.033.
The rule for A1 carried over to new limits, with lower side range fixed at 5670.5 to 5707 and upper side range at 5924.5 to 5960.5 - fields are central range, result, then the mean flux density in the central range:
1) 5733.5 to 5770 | -1.4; 13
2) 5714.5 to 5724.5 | -0.9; 13.7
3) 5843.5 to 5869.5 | -0.3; 12.5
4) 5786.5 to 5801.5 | 0.0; 12.5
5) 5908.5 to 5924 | 1.0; 11.5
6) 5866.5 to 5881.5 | -0.7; 12.8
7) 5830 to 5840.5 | -0.2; 12.6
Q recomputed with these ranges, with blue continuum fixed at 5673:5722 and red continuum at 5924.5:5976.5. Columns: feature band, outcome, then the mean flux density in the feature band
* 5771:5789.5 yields -0.1 AA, 12.7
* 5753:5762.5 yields -0.7 AA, 13.6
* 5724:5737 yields -0.1 AA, 12.8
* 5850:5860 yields 0.2 AA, 12.1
